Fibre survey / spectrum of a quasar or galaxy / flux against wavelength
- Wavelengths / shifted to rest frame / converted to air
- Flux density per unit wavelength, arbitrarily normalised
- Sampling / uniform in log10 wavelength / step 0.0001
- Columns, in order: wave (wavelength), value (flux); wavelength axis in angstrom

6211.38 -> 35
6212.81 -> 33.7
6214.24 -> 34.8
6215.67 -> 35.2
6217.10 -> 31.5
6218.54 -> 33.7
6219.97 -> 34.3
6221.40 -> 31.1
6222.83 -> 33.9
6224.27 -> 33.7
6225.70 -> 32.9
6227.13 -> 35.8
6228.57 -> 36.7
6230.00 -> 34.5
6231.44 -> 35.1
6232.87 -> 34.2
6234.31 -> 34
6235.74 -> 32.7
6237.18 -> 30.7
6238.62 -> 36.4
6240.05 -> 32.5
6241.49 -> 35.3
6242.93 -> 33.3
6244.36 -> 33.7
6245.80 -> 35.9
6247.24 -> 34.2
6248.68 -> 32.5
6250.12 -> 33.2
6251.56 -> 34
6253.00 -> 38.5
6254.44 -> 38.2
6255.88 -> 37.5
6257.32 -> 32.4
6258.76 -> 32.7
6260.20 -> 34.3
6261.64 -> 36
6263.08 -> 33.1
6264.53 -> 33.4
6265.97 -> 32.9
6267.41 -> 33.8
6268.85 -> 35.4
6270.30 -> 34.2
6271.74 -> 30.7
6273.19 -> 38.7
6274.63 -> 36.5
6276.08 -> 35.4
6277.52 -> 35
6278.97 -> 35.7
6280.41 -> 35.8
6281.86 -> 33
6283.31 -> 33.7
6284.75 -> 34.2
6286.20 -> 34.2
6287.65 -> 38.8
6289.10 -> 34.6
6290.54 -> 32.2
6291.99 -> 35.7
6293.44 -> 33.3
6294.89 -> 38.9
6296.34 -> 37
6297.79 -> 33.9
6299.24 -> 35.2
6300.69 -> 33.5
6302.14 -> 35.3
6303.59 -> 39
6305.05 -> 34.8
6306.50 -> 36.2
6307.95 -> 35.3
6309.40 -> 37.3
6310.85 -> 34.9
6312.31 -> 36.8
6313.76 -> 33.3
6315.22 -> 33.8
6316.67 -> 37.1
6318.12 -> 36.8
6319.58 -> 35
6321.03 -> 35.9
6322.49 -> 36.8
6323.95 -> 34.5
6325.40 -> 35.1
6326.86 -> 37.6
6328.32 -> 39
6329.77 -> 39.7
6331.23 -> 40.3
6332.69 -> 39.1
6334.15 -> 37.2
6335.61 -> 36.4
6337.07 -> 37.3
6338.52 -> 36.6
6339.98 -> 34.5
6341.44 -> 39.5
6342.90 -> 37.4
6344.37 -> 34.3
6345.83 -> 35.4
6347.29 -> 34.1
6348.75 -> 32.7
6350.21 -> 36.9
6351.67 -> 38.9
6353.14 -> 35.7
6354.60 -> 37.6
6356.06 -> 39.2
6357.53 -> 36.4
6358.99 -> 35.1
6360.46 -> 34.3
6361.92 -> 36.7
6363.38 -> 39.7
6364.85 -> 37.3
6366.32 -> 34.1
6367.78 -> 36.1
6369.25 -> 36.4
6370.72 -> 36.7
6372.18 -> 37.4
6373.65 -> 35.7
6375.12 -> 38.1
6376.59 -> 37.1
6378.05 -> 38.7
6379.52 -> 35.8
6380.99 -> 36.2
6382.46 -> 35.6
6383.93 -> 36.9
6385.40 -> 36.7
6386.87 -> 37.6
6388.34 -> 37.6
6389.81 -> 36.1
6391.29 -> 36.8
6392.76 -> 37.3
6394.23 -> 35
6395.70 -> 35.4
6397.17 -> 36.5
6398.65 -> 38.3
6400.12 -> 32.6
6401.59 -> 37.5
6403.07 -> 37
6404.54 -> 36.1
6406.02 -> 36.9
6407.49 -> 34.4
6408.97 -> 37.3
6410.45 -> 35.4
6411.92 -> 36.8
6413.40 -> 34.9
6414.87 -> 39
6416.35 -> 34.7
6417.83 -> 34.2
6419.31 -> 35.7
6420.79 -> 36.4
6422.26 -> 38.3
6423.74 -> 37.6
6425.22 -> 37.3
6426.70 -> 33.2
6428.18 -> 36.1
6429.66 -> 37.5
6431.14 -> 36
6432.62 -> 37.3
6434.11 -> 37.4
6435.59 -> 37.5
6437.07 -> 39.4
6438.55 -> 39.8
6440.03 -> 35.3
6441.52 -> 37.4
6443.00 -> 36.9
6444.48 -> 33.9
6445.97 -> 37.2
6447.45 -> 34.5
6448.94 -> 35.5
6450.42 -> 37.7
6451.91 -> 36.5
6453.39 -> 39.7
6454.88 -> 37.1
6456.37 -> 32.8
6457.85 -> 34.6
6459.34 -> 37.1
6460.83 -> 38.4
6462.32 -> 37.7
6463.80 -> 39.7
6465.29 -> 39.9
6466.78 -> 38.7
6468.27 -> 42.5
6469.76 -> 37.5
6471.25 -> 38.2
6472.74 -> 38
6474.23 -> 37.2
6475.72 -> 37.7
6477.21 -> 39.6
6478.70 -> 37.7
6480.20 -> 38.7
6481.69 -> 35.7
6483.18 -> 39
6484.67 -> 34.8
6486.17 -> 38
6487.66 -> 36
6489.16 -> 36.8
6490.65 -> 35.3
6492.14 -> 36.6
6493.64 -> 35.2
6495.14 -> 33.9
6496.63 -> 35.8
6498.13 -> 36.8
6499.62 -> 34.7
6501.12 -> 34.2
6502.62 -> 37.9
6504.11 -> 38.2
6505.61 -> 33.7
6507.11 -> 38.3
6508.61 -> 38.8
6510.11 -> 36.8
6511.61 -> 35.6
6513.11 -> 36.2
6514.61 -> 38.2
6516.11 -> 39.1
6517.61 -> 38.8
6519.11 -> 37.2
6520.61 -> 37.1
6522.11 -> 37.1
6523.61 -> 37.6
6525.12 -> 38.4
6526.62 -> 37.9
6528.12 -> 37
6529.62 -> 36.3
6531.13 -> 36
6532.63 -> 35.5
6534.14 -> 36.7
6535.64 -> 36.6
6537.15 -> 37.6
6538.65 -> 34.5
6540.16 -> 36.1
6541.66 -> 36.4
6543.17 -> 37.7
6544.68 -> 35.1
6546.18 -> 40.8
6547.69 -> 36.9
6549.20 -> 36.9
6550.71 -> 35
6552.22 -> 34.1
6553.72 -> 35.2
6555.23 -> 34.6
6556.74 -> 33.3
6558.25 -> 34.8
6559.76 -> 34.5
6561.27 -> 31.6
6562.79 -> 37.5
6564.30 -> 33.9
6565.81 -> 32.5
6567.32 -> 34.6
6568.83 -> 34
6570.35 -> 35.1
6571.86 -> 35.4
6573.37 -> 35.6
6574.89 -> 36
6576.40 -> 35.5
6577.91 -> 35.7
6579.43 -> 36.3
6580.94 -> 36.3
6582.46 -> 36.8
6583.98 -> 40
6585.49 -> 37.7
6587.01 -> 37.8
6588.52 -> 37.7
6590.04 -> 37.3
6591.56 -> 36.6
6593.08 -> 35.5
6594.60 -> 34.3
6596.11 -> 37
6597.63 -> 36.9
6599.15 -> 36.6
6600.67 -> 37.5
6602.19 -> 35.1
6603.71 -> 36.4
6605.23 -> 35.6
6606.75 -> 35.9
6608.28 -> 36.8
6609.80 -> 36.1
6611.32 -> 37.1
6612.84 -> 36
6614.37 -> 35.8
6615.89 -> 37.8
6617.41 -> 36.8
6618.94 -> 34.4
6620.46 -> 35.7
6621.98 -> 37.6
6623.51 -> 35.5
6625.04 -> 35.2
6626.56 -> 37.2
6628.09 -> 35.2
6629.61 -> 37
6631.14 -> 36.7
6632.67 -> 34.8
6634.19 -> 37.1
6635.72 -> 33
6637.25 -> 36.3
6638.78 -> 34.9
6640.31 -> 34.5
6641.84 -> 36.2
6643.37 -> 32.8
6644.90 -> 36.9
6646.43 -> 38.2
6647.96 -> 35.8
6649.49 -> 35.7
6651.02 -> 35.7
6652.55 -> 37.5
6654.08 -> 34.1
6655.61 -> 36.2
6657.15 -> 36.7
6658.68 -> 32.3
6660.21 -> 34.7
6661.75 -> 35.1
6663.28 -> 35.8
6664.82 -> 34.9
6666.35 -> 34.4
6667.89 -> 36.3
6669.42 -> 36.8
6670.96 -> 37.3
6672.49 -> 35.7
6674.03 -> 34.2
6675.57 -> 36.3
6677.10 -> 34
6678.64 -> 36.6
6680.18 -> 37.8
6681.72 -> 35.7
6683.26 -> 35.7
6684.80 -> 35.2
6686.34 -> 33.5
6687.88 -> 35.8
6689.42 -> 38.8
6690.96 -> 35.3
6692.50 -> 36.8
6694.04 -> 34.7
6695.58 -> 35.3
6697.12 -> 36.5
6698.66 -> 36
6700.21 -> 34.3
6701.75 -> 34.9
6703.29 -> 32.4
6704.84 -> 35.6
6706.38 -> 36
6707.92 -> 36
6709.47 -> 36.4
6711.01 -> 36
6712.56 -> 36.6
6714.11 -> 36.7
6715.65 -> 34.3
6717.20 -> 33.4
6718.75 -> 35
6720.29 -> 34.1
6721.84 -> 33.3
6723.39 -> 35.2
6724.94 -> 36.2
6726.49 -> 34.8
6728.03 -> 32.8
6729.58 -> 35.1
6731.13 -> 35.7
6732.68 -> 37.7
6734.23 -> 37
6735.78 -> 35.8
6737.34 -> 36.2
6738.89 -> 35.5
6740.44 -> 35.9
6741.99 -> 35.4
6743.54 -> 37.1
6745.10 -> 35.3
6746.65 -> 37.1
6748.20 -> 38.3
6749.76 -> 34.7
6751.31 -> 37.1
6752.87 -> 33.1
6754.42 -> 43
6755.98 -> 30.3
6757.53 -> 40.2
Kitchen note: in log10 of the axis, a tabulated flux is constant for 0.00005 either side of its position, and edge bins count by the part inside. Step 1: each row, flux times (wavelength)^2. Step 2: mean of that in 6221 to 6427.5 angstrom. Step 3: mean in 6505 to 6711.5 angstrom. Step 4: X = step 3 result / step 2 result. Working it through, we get 1.10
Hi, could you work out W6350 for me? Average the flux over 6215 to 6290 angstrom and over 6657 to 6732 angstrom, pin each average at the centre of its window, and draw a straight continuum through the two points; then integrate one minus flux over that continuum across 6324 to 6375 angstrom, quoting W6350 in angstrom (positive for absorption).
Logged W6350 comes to -3.2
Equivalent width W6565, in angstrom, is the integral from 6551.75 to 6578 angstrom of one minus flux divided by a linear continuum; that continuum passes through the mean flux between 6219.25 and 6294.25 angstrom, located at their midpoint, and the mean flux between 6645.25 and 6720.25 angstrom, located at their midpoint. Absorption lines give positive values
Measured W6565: 0.5 angstrom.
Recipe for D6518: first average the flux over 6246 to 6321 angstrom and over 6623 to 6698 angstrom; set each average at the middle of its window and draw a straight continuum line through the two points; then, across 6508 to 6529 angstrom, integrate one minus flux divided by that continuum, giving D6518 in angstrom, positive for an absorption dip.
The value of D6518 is -1.2 angstrom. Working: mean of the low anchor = 35.1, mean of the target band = 37.6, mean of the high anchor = 35.7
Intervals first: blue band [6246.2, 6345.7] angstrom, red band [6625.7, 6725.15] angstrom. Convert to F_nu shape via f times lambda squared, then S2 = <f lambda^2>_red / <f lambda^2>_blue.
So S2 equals 1.1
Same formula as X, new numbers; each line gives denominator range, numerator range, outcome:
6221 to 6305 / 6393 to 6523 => 1.13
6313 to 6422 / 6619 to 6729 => 1.07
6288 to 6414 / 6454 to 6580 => 1.06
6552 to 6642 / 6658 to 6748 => 1.02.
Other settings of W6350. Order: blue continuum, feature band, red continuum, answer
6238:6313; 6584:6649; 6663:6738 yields -1.5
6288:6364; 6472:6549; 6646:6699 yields -2.0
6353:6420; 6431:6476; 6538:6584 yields -1.6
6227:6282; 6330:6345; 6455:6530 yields -0.8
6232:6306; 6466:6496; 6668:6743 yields -1.9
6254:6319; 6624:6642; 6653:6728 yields -0.2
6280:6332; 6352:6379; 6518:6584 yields -0.7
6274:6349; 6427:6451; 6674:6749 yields -0.6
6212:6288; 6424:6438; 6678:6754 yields -0.8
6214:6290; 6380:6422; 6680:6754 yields -1.8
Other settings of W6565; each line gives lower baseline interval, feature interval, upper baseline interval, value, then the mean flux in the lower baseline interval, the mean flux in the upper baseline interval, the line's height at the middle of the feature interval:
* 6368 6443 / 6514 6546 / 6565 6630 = -0.6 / 36.6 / 36.2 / 36.3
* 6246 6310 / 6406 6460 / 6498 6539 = -0.3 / 35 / 36.9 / 36.2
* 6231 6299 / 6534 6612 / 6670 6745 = -1.6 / 34.6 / 35.6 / 35.3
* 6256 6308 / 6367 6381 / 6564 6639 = -0.6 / 34.9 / 36.1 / 35.2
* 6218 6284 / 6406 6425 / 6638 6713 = -0.8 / 34.4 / 35.6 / 34.9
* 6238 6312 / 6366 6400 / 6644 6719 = -1.4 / 35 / 35.6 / 35.1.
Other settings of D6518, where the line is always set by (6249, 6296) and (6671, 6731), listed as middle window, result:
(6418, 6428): -0.3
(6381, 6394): -0.6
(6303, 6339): -1.7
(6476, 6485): -0.7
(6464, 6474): -1.1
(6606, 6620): -0.4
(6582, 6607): -1.1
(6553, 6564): 0.2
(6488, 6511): -0.7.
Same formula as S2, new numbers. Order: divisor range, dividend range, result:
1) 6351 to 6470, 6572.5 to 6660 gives 1.05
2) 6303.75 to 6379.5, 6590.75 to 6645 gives 1.07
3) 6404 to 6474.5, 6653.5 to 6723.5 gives 1.03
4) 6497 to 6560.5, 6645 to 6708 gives 1.02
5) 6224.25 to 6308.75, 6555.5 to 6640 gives 1.14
